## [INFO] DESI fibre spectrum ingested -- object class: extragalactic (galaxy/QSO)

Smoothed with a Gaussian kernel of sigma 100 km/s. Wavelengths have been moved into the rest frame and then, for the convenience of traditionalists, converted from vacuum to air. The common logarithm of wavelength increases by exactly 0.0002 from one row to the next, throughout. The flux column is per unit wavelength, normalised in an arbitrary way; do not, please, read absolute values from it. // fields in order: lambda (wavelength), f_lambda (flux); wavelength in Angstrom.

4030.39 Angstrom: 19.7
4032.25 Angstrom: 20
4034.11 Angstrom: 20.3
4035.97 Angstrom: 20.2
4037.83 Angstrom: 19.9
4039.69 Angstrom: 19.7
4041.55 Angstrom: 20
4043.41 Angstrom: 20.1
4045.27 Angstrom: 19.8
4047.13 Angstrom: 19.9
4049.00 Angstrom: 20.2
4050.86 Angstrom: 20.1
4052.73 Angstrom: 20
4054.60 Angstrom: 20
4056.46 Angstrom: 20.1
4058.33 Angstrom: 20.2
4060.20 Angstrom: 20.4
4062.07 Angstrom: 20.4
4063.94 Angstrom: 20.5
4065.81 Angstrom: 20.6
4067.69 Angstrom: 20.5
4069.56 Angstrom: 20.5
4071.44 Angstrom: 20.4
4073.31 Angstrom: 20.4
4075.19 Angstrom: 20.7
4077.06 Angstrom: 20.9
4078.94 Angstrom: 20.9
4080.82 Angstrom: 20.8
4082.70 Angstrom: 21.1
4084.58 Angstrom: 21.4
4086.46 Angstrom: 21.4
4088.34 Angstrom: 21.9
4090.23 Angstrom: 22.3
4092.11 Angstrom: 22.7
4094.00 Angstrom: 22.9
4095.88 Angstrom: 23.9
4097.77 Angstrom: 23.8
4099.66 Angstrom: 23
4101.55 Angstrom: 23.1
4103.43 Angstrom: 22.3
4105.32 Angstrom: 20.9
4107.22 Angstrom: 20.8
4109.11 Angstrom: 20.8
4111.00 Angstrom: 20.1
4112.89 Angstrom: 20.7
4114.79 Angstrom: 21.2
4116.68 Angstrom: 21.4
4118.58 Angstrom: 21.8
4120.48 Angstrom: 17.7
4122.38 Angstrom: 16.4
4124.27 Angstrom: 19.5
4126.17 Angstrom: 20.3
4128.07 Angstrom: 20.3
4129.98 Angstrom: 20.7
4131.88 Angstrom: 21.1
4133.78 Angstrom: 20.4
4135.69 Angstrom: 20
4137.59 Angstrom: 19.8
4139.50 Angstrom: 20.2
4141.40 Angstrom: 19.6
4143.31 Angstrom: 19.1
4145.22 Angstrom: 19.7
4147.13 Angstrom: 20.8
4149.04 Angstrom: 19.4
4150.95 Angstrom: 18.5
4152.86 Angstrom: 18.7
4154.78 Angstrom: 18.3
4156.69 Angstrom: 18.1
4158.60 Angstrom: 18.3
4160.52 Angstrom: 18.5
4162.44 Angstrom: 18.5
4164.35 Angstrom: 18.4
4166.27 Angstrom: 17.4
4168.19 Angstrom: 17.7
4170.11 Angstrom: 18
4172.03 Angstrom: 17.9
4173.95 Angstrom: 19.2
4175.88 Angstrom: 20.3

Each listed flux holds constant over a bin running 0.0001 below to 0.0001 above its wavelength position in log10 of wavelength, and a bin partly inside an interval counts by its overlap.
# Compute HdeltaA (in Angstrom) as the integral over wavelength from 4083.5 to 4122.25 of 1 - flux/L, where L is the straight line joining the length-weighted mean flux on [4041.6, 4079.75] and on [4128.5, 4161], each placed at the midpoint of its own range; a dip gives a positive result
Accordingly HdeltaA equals -3.3 Angstrom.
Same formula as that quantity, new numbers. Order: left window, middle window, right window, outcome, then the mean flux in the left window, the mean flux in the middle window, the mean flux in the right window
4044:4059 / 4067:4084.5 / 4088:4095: 0.7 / 20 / 20.7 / 22.5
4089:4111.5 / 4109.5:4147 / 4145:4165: 0.8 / 22.2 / 20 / 18.8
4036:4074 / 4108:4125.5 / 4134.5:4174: -0.5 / 20.2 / 20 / 18.9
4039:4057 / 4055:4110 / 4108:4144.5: -3.6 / 20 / 21.4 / 20.1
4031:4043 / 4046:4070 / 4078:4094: 0.5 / 20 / 20.3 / 21.6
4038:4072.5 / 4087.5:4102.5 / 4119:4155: -2.3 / 20.2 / 23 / 19.6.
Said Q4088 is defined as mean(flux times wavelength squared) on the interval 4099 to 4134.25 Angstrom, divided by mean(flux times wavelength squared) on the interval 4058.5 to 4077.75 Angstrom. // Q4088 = 1.03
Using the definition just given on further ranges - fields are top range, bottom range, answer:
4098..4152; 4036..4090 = 1.03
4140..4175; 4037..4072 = 0.97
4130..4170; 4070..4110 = 0.91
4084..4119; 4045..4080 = 1.10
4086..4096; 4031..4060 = 1.15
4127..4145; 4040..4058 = 1.05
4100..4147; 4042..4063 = 1.05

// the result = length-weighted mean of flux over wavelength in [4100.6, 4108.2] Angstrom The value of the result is 21.8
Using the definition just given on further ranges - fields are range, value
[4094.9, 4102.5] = 23.5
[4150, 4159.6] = 18.4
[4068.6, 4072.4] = 20.5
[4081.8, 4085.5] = 21.3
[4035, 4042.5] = 20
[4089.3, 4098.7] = 23.1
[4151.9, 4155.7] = 18.5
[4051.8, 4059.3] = 20.1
